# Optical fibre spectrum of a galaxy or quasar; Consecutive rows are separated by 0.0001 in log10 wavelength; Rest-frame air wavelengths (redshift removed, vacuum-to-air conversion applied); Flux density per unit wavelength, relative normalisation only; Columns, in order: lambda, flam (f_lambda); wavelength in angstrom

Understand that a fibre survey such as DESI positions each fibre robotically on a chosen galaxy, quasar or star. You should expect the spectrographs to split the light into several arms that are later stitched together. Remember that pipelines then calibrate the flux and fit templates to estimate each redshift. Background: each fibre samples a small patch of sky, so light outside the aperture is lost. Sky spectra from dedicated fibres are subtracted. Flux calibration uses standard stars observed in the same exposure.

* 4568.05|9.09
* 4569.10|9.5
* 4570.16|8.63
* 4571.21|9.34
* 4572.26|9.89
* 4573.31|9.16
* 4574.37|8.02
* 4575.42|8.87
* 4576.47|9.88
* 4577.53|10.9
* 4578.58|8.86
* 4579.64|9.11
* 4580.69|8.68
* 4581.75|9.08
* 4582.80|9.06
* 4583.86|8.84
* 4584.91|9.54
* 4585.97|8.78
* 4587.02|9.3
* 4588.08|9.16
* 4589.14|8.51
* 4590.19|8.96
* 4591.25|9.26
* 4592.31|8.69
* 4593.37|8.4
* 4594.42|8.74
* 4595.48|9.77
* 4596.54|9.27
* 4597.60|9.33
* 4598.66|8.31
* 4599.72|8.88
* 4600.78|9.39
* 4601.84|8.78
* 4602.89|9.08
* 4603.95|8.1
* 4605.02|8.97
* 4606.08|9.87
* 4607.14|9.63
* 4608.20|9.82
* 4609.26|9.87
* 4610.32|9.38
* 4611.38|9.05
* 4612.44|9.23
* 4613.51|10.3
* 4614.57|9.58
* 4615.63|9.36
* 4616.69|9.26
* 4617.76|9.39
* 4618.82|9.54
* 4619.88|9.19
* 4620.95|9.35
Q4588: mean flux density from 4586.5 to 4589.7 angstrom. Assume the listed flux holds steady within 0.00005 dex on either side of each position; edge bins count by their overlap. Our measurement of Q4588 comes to 8.99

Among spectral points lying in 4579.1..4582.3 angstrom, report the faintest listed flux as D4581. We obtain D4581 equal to 8.68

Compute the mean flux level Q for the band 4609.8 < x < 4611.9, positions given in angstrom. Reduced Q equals 9.22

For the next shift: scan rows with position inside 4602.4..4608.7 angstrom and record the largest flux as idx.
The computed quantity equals 9.87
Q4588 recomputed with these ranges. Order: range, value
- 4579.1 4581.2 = 8.89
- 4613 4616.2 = 9.76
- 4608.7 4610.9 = 9.63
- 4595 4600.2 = 9.1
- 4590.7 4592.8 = 8.96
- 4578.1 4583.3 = 8.96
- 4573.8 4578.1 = 9.41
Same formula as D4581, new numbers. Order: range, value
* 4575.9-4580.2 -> 8.86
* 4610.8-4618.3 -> 9.05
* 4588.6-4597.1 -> 8.4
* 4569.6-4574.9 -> 8.02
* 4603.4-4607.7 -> 8.1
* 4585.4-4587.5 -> 8.78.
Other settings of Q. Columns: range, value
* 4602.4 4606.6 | 8.98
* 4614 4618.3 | 9.42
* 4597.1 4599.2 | 8.8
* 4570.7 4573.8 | 9.48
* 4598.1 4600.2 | 8.59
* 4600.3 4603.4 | 9.11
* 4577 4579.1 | 9.89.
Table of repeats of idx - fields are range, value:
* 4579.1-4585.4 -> 9.54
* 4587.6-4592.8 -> 9.26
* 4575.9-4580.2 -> 10.9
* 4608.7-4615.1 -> 10.3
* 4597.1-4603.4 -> 9.39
